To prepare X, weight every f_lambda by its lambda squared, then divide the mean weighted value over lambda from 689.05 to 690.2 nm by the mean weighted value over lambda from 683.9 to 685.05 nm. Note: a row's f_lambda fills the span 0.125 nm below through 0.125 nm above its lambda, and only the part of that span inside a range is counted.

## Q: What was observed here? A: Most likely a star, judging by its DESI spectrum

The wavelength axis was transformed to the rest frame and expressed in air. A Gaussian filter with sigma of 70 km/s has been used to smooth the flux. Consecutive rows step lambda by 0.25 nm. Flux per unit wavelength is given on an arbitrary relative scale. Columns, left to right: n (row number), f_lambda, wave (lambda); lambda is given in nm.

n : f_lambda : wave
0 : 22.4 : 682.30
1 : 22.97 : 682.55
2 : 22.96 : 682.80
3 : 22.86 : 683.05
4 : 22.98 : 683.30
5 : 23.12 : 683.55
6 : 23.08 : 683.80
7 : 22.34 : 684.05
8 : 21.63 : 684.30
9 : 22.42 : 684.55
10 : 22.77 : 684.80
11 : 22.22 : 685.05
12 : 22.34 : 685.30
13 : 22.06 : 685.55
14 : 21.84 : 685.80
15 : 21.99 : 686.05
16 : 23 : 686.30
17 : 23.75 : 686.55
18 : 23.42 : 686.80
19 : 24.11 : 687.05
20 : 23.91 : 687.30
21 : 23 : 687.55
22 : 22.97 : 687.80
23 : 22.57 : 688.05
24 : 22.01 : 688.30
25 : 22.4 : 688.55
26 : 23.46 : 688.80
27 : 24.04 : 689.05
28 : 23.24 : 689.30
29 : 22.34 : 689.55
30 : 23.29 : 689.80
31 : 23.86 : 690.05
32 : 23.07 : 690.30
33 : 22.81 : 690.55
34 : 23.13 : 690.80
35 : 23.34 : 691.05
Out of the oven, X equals 1.06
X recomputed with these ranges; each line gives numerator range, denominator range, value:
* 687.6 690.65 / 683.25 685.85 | 1.04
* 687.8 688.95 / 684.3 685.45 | 1.03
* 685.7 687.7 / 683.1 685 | 1.03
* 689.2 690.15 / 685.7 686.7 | 1.03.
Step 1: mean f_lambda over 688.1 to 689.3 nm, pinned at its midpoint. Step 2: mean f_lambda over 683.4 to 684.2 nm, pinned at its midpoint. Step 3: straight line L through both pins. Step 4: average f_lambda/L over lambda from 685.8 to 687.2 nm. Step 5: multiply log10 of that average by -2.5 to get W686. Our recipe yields -0.011 mag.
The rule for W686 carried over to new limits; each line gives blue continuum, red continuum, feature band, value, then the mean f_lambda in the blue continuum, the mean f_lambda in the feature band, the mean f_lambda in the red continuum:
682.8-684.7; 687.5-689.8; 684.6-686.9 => 0.008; 22.7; 22.6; 22.9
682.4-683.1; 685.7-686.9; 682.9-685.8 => 0.017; 22.9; 22.5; 22.8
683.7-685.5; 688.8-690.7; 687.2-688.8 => 0.005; 22.4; 22.8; 23.2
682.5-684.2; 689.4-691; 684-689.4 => 0.009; 22.9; 22.8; 23.1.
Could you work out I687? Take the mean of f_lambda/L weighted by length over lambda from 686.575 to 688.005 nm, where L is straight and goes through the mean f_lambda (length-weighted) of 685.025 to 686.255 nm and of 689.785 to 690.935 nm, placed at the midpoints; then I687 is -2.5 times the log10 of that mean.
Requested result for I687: -0.04 mag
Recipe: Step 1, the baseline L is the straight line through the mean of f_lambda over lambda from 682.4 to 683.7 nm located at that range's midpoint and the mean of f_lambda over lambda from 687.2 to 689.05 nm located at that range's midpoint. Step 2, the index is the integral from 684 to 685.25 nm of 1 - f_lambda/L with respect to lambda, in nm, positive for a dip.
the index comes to 0.04 nm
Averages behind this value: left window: 23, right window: 23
